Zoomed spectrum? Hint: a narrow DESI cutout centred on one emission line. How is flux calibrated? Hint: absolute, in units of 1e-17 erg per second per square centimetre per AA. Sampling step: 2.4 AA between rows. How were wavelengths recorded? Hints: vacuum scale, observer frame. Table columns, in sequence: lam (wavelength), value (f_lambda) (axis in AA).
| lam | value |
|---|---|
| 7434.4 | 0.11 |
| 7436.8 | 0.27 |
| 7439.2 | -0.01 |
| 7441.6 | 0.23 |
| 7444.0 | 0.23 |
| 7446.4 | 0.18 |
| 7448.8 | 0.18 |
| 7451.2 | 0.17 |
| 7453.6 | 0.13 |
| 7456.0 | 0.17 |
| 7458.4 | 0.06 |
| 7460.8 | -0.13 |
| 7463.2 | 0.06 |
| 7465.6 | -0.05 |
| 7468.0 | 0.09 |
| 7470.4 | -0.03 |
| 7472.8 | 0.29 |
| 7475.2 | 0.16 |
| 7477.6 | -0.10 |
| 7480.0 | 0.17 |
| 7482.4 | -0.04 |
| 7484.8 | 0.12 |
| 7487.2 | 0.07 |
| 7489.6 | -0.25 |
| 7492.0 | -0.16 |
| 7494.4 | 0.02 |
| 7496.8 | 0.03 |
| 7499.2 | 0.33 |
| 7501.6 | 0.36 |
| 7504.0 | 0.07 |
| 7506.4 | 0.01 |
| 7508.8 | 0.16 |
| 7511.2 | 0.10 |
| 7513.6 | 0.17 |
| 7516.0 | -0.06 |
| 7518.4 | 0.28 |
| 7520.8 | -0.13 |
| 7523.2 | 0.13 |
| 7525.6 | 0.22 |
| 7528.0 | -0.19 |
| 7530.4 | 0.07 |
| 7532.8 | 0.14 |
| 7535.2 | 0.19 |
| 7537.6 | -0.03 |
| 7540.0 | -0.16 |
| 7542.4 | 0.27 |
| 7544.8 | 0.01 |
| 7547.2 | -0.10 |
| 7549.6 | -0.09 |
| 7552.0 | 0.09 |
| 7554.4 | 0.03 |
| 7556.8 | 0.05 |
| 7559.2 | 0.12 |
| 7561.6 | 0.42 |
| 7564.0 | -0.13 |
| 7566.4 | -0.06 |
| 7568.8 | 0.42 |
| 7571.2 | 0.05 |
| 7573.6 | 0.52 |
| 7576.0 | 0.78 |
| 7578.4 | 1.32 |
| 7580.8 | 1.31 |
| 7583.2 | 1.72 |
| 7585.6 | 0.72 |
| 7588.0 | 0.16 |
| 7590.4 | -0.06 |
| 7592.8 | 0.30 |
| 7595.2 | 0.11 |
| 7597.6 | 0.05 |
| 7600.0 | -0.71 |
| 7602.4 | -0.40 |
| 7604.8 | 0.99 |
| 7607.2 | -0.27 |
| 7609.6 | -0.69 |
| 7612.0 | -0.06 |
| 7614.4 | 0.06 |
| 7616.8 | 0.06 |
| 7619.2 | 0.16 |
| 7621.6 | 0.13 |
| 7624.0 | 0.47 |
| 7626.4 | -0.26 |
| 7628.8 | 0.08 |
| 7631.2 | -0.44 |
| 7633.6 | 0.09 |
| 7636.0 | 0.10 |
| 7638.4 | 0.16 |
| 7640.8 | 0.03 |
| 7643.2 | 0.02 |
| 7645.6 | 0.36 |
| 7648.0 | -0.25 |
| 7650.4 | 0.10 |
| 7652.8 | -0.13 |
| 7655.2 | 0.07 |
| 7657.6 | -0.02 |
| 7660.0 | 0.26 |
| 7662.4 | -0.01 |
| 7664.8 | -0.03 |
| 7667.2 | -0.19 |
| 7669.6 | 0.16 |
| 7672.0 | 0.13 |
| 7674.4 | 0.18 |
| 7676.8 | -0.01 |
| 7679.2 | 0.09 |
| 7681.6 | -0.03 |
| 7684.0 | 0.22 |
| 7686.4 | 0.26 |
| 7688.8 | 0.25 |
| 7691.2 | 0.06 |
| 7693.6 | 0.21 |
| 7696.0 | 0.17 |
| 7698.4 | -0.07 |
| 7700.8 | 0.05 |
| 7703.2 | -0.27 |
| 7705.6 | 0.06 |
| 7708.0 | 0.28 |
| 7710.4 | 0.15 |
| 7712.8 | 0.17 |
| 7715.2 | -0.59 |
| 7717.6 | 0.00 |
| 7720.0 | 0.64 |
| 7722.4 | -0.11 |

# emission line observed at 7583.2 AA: [O II]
